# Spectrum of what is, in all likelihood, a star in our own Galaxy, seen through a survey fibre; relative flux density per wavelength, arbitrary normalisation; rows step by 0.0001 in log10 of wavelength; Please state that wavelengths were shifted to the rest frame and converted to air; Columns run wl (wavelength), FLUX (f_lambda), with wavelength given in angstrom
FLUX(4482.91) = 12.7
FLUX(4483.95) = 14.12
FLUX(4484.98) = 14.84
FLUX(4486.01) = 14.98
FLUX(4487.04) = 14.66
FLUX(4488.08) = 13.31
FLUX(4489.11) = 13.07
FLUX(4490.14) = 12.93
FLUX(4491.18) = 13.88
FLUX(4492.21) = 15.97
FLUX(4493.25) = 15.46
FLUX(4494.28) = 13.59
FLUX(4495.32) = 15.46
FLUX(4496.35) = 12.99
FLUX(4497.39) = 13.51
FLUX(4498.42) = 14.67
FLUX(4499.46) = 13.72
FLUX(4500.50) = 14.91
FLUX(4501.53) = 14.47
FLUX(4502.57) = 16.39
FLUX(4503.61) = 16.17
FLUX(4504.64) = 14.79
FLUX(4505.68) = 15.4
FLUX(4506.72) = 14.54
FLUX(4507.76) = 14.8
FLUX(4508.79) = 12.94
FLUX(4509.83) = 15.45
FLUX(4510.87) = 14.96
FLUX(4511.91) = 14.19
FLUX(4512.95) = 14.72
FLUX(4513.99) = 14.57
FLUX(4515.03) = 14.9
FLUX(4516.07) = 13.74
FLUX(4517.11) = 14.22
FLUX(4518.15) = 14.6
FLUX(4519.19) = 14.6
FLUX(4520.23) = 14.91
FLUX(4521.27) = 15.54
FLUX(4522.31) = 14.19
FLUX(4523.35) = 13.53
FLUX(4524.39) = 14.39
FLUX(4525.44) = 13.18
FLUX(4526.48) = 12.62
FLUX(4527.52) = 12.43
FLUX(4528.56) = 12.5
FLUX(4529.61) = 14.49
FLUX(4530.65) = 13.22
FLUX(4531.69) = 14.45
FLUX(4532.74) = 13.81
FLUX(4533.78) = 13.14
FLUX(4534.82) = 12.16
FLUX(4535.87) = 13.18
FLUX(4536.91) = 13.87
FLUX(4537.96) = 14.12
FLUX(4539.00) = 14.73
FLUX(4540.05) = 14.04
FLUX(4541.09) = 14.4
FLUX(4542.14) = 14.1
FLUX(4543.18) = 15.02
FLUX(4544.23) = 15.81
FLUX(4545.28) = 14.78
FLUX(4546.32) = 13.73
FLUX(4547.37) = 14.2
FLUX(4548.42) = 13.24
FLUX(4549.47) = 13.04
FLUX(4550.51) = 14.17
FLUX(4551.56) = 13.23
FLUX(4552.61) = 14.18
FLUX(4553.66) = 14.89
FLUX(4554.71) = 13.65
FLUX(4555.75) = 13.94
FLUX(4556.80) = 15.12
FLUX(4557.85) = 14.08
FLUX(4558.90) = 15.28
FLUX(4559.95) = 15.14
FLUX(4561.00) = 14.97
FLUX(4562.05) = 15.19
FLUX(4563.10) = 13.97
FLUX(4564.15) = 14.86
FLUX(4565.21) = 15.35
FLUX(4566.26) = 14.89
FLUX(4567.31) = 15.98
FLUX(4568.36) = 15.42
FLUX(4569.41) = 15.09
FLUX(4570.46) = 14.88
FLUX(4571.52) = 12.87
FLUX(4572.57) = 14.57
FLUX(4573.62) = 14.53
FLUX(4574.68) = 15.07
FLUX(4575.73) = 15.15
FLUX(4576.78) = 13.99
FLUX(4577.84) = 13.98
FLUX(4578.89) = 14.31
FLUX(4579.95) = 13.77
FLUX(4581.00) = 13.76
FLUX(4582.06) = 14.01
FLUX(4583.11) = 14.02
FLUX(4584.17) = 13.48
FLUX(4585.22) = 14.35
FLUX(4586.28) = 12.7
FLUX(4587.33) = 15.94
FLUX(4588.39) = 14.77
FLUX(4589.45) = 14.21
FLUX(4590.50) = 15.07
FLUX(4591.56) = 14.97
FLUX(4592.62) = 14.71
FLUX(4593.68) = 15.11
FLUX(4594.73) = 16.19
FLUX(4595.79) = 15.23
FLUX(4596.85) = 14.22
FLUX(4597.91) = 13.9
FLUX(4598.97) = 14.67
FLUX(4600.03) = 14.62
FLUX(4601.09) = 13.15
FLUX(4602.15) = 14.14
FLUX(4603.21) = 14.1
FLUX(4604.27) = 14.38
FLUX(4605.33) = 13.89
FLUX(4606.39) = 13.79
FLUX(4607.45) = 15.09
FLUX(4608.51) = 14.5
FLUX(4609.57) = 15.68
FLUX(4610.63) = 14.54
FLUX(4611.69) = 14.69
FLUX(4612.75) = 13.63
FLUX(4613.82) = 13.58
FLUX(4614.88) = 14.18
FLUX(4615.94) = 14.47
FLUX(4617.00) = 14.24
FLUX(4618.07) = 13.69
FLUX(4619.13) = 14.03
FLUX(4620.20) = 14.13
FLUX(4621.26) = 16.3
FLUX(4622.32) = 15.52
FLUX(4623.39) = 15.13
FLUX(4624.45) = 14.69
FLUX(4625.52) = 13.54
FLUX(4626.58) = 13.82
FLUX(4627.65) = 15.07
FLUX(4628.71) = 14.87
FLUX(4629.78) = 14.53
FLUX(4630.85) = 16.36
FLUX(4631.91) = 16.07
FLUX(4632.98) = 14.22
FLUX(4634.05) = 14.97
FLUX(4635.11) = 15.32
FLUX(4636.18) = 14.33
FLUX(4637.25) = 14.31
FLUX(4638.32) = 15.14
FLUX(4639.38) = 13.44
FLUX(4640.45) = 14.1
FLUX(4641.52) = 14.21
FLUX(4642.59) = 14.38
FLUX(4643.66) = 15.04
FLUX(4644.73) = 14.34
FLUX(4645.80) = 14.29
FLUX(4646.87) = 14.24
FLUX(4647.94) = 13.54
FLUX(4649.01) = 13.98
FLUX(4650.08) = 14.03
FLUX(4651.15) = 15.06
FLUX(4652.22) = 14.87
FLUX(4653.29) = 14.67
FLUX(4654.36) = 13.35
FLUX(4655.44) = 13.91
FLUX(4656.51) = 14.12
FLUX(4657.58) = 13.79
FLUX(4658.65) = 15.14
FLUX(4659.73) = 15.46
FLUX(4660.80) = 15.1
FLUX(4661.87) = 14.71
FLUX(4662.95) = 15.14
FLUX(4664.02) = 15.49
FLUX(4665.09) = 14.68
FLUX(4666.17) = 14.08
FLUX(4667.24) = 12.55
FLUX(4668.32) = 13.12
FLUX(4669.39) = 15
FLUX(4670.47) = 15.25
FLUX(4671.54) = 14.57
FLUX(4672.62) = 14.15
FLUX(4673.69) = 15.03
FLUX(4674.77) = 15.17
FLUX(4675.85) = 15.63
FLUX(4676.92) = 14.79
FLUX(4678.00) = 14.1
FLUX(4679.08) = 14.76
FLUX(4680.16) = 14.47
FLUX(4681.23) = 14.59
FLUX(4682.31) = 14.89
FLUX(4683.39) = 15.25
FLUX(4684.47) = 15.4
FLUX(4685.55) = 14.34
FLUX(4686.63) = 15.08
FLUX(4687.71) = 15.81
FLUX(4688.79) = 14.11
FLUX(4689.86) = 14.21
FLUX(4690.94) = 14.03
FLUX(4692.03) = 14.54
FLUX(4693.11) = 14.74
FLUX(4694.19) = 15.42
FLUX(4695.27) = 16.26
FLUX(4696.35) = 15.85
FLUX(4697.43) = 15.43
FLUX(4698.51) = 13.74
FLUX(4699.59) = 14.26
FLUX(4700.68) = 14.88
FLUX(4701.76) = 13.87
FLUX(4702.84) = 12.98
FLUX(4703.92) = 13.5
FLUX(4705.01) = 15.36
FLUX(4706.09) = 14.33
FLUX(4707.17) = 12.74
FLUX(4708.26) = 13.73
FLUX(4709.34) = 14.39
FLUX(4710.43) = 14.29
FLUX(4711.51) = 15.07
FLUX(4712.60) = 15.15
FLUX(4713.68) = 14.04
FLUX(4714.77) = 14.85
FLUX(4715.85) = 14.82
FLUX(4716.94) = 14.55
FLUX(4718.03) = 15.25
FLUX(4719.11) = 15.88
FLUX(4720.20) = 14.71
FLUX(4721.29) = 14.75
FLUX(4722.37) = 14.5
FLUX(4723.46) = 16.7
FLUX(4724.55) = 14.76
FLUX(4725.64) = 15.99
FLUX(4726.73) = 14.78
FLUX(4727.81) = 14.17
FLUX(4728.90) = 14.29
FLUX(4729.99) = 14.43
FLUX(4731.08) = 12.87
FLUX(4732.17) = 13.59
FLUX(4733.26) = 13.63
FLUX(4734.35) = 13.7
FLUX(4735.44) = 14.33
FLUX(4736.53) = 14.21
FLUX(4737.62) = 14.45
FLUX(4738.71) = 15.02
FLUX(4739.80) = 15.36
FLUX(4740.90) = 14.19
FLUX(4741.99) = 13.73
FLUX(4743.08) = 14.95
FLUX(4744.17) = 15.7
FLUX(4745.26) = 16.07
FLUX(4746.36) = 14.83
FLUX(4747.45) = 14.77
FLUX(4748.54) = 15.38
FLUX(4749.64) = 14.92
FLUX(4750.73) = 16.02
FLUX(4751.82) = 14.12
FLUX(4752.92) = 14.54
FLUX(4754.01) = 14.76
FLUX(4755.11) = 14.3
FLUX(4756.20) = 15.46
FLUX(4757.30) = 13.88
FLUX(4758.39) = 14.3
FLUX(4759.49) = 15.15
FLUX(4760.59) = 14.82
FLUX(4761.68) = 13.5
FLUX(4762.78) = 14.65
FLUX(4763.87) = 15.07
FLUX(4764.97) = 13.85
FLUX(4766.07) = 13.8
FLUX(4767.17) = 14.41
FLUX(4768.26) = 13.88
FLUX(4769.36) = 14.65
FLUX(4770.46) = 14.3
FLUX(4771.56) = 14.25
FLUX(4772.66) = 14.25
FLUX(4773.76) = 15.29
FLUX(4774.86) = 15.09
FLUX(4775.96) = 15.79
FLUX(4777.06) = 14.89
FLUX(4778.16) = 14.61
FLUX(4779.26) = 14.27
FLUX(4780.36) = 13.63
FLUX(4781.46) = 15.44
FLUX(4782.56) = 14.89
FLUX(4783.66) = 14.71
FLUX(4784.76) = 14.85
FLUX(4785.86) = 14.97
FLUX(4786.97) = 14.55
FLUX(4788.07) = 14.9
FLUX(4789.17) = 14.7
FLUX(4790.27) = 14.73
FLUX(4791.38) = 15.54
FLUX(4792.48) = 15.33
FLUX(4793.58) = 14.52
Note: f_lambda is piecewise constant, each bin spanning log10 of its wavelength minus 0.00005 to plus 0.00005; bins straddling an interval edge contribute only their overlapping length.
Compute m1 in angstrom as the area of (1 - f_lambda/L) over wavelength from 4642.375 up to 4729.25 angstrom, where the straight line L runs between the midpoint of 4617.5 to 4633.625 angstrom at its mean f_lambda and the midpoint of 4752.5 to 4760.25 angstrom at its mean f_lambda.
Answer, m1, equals 0.5 angstrom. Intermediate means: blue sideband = 14.8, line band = 14.6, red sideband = 14.6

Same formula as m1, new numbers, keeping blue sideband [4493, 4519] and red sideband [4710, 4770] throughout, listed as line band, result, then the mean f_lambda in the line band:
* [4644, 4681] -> 0.4 angstrom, 14.5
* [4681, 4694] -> -0.1 angstrom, 14.8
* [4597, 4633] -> 0.3 angstrom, 14.5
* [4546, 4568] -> 0.2 angstrom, 14.4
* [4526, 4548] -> 1.1 angstrom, 13.8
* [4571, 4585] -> 0.5 angstrom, 14.1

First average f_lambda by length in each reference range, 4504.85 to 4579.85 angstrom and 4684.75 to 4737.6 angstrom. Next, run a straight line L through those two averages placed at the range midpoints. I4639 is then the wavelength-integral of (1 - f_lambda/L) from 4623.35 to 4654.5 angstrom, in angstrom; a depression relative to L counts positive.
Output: -0.2 angstrom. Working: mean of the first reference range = 14.3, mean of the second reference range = 14.6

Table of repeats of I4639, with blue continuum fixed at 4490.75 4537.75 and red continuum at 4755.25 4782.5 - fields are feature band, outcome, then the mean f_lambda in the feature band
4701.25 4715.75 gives 0.3 angstrom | 14.2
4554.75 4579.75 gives -0.7 angstrom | 14.7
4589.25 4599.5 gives -0.4 angstrom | 14.8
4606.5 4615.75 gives -0.1 angstrom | 14.5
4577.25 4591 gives 0.1 angstrom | 14.2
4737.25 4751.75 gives -0.5 angstrom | 15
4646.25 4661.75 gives 0.0 angstrom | 14.4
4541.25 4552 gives 0.1 angstrom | 14.1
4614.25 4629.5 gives -0.2 angstrom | 14.5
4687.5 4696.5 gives -0.3 angstrom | 14.9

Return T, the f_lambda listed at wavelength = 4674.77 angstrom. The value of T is 15.17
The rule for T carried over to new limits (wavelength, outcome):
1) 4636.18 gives 14.33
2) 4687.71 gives 15.81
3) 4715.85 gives 14.82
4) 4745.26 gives 16.07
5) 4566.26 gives 14.89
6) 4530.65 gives 13.22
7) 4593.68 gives 15.11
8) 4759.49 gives 15.15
